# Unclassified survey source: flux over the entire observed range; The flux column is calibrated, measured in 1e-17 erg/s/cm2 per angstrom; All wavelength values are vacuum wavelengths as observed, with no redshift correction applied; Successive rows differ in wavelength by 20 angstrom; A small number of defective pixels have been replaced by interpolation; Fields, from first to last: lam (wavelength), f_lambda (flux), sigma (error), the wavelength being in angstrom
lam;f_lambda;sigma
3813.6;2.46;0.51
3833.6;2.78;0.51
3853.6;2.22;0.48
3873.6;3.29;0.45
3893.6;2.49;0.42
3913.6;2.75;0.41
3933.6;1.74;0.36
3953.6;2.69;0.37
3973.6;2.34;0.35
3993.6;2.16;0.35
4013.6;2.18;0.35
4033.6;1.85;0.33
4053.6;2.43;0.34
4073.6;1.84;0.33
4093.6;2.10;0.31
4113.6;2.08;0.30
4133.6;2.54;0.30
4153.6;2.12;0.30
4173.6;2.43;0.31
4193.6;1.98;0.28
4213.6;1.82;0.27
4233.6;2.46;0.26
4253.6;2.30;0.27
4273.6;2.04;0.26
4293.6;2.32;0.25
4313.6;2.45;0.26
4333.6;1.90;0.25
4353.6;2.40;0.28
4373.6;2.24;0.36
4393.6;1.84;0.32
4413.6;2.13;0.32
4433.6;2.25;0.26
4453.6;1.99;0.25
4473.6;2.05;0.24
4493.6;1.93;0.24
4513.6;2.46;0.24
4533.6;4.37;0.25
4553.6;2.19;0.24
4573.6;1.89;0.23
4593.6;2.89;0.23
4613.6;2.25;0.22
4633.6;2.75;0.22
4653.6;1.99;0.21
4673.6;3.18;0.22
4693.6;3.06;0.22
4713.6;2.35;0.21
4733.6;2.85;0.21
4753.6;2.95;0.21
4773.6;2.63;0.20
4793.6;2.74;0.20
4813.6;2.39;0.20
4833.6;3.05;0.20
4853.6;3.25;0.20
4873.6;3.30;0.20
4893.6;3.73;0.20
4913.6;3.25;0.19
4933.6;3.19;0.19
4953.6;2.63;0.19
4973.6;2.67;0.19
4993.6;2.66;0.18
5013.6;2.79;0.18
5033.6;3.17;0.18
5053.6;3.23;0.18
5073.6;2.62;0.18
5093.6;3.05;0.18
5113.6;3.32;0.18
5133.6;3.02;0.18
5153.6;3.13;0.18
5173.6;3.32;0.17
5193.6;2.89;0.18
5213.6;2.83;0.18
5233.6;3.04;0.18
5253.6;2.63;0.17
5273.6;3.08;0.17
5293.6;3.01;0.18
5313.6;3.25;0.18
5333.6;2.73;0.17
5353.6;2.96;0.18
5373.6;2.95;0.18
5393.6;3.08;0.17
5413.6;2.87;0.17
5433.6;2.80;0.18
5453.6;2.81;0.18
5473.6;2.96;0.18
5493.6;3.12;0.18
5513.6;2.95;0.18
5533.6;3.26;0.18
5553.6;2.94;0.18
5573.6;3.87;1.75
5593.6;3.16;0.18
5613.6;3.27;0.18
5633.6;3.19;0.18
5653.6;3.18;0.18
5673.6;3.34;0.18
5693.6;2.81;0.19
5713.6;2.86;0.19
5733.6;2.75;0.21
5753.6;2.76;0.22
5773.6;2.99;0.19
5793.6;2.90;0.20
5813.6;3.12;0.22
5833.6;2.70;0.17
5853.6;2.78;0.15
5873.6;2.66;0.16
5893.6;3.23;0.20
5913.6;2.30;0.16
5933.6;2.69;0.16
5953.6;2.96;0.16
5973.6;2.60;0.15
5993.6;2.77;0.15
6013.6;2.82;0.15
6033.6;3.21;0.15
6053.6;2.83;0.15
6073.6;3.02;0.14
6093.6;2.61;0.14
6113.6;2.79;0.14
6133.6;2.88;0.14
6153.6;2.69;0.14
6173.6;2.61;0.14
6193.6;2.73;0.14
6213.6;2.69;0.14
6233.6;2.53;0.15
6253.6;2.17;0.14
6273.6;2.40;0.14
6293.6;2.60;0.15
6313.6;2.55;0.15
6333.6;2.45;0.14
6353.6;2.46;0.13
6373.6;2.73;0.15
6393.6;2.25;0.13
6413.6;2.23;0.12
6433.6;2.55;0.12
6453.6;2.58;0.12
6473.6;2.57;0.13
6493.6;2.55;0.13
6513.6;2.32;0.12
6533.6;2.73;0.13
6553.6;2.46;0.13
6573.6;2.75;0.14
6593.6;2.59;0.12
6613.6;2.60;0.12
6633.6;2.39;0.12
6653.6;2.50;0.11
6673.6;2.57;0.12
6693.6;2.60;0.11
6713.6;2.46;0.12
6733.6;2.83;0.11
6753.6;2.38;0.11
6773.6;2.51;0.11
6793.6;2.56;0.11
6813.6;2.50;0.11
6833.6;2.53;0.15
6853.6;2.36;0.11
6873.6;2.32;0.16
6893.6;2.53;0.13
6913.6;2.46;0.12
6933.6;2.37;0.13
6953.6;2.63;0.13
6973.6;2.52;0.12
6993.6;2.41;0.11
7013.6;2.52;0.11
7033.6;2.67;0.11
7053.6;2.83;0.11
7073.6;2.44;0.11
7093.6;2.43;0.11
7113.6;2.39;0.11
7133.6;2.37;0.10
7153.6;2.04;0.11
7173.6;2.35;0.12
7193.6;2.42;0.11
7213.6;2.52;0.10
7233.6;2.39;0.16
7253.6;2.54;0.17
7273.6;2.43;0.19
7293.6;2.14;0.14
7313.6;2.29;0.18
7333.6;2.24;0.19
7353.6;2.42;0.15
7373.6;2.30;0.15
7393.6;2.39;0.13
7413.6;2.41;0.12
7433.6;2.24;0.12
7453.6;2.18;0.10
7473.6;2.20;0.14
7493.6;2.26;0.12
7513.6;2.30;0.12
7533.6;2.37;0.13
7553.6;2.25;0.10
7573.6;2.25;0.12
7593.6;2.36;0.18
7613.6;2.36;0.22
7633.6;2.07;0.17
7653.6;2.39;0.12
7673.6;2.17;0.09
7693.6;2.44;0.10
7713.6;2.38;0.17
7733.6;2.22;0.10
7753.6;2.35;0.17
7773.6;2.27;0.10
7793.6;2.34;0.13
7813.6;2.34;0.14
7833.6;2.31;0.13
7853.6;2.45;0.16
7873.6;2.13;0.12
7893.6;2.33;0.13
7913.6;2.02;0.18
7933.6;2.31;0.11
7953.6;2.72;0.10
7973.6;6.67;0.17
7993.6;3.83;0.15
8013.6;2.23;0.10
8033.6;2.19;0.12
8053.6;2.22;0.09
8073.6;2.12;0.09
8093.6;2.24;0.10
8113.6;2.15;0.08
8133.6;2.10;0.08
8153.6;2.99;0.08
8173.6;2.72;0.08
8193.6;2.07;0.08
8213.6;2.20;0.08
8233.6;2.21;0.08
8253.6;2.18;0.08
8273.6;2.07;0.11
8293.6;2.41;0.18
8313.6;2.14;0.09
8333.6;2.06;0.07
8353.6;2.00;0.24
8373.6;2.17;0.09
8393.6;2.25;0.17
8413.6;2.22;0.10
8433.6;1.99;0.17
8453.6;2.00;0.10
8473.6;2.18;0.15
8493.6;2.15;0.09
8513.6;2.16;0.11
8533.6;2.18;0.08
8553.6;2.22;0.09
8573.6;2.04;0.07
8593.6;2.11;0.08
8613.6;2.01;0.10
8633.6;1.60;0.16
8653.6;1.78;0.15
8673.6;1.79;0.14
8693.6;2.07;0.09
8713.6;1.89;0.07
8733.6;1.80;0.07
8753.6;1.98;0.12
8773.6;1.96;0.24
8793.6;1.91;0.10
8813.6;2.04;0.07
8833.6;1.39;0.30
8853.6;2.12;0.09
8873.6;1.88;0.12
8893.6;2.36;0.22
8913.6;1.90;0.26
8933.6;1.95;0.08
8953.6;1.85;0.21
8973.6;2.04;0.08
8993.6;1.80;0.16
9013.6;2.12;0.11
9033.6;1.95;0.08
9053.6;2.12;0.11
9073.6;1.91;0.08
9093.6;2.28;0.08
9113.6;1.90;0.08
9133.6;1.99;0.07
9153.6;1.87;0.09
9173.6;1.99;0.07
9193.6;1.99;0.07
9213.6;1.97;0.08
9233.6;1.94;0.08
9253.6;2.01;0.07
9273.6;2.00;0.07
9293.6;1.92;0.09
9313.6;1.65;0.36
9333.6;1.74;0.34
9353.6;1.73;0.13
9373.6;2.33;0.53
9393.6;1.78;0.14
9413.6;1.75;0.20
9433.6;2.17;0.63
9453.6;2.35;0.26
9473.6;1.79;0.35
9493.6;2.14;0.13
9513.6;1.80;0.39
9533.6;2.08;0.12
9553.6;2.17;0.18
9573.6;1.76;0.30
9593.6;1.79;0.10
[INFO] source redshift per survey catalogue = 0.21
